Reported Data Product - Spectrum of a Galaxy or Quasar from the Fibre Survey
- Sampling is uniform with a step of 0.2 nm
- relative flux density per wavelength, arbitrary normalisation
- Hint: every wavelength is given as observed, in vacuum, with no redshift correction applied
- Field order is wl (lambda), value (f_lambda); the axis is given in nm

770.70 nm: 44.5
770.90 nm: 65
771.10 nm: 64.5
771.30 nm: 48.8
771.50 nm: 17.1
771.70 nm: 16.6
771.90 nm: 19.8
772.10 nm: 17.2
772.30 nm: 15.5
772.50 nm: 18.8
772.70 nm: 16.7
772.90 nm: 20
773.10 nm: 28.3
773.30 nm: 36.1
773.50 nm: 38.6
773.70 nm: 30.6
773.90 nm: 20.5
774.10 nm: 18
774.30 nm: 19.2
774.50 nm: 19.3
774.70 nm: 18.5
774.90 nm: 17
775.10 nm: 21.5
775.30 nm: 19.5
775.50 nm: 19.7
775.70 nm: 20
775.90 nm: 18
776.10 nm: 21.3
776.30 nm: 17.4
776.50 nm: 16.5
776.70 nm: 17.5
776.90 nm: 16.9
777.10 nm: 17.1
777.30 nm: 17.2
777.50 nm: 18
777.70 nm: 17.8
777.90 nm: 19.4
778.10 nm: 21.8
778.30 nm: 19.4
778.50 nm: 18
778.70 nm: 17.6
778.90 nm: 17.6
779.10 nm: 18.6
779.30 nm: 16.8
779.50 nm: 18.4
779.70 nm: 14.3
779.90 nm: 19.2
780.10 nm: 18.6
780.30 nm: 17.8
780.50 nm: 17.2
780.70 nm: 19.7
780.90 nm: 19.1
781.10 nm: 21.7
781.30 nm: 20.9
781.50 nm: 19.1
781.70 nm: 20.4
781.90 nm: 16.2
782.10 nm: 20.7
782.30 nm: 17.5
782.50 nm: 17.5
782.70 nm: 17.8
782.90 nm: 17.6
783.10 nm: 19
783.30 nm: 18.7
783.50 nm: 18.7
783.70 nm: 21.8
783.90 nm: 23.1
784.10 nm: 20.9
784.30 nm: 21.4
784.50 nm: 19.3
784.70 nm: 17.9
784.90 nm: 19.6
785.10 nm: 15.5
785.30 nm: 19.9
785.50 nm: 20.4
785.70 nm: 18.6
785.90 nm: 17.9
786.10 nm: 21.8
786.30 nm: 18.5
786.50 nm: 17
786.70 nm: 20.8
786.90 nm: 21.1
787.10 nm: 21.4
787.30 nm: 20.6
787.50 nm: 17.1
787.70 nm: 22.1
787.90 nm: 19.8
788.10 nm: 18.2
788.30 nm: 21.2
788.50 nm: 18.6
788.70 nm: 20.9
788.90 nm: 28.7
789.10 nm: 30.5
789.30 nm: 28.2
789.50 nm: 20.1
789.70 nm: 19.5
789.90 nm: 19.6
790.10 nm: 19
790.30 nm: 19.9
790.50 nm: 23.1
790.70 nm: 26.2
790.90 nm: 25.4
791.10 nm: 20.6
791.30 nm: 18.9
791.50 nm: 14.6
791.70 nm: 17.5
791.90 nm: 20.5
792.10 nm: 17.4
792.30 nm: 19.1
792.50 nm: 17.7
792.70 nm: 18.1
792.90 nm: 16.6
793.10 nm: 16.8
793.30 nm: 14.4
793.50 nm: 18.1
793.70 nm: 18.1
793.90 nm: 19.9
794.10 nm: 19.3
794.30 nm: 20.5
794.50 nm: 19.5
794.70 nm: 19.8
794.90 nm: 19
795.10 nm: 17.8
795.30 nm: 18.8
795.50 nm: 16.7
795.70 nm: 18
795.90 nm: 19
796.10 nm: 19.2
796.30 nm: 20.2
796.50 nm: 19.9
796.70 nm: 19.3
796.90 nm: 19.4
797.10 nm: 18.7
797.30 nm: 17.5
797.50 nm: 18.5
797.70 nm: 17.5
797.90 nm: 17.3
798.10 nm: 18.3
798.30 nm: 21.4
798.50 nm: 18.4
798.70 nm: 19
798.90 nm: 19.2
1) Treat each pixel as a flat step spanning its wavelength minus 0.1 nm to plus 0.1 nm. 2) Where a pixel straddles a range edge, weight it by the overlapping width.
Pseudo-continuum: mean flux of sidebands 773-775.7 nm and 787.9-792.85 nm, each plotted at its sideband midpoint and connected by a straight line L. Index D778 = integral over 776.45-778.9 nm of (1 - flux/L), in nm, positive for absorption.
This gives 0.51 nm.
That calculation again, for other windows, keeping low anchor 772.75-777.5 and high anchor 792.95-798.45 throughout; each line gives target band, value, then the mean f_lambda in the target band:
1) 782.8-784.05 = 0.02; 19.9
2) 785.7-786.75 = 0.04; 19.1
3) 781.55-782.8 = 0.12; 18.4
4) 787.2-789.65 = -0.33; 22.1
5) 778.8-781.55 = 0.27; 18.5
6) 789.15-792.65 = -0.24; 20.5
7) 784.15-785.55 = 0.05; 19.2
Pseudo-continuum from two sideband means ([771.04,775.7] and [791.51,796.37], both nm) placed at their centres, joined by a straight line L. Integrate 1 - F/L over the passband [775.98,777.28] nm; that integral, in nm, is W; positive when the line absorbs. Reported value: 0.30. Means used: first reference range 24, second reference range 18.3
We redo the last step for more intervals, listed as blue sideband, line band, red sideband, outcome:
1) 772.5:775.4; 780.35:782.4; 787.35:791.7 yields 0.28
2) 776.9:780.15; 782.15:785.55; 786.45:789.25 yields 0.14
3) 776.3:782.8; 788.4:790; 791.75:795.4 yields -0.43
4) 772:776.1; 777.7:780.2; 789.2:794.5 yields 0.33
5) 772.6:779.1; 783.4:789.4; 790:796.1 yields -0.36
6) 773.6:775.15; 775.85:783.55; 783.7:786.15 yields 0.67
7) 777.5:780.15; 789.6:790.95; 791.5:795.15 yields -0.25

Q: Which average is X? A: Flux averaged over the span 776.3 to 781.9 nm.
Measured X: 18.3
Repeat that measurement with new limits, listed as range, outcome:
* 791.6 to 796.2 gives 18.3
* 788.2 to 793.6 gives 20.4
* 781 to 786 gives 19.3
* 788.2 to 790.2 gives 22.6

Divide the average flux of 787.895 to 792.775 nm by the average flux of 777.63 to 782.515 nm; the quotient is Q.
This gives 1.13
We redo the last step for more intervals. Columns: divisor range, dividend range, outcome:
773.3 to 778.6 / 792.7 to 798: 0.91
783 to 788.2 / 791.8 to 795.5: 0.93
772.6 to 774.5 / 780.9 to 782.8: 0.76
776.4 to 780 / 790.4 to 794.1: 1.07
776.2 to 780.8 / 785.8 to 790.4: 1.17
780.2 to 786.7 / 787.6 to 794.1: 1.06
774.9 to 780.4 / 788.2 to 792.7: 1.15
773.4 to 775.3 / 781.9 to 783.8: 0.83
